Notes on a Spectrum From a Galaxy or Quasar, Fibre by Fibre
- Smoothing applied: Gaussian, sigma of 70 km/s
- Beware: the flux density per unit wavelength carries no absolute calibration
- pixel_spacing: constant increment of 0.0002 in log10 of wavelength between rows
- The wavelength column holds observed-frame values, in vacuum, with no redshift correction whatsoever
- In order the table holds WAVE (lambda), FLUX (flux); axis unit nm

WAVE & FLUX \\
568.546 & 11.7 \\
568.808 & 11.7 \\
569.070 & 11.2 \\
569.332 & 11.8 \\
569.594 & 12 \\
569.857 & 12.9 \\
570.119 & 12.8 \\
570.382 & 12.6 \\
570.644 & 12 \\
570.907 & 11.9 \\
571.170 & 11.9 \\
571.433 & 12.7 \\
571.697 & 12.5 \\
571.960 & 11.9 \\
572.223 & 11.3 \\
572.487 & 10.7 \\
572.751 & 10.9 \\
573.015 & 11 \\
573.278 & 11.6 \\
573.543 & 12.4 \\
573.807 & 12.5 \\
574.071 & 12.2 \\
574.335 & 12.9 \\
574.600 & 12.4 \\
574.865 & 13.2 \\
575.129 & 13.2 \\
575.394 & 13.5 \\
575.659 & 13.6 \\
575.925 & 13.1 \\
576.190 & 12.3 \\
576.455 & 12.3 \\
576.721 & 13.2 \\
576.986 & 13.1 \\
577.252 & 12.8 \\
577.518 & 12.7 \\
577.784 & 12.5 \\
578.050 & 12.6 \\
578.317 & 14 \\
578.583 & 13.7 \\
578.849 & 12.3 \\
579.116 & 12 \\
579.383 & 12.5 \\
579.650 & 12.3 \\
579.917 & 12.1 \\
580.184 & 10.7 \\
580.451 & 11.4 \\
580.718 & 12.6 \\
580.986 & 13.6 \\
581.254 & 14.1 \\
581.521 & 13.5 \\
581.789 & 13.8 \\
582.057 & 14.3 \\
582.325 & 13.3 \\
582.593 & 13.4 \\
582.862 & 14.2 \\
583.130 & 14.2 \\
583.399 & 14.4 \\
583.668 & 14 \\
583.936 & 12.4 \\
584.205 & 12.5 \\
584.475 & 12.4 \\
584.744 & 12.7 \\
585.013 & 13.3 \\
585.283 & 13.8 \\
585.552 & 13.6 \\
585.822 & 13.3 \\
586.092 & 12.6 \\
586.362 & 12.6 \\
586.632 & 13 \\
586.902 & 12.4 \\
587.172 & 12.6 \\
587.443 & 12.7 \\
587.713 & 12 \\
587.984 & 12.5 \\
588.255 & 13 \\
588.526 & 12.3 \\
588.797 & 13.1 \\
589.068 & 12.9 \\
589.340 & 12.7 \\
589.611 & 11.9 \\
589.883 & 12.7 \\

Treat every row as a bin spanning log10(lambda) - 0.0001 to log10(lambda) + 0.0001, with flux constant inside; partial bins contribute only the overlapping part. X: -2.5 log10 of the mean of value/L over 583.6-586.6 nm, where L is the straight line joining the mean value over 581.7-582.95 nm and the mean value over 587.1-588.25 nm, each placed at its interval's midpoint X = 0.01 mag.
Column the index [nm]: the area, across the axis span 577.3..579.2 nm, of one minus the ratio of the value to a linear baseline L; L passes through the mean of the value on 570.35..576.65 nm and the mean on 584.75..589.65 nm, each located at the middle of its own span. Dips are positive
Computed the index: -0.06 nm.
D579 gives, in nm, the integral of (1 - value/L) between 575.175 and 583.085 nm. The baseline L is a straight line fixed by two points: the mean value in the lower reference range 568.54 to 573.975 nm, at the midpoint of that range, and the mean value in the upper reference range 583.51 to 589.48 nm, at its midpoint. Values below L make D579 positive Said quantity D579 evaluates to -0.37 nm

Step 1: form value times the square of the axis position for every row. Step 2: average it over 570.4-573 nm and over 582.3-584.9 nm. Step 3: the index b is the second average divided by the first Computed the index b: 1.18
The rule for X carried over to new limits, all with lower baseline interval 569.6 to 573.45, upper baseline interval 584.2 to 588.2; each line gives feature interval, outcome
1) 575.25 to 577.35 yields -0.07 mag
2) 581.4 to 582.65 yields -0.09 mag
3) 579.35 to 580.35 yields 0.05 mag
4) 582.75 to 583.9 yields -0.12 mag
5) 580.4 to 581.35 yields -0.04 mag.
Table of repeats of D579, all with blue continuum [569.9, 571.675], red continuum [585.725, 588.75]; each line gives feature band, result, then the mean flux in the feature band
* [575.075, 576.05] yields -0.072 nm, 13.4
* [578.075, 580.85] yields 0.031 nm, 12.4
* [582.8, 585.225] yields -0.144 nm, 13.3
